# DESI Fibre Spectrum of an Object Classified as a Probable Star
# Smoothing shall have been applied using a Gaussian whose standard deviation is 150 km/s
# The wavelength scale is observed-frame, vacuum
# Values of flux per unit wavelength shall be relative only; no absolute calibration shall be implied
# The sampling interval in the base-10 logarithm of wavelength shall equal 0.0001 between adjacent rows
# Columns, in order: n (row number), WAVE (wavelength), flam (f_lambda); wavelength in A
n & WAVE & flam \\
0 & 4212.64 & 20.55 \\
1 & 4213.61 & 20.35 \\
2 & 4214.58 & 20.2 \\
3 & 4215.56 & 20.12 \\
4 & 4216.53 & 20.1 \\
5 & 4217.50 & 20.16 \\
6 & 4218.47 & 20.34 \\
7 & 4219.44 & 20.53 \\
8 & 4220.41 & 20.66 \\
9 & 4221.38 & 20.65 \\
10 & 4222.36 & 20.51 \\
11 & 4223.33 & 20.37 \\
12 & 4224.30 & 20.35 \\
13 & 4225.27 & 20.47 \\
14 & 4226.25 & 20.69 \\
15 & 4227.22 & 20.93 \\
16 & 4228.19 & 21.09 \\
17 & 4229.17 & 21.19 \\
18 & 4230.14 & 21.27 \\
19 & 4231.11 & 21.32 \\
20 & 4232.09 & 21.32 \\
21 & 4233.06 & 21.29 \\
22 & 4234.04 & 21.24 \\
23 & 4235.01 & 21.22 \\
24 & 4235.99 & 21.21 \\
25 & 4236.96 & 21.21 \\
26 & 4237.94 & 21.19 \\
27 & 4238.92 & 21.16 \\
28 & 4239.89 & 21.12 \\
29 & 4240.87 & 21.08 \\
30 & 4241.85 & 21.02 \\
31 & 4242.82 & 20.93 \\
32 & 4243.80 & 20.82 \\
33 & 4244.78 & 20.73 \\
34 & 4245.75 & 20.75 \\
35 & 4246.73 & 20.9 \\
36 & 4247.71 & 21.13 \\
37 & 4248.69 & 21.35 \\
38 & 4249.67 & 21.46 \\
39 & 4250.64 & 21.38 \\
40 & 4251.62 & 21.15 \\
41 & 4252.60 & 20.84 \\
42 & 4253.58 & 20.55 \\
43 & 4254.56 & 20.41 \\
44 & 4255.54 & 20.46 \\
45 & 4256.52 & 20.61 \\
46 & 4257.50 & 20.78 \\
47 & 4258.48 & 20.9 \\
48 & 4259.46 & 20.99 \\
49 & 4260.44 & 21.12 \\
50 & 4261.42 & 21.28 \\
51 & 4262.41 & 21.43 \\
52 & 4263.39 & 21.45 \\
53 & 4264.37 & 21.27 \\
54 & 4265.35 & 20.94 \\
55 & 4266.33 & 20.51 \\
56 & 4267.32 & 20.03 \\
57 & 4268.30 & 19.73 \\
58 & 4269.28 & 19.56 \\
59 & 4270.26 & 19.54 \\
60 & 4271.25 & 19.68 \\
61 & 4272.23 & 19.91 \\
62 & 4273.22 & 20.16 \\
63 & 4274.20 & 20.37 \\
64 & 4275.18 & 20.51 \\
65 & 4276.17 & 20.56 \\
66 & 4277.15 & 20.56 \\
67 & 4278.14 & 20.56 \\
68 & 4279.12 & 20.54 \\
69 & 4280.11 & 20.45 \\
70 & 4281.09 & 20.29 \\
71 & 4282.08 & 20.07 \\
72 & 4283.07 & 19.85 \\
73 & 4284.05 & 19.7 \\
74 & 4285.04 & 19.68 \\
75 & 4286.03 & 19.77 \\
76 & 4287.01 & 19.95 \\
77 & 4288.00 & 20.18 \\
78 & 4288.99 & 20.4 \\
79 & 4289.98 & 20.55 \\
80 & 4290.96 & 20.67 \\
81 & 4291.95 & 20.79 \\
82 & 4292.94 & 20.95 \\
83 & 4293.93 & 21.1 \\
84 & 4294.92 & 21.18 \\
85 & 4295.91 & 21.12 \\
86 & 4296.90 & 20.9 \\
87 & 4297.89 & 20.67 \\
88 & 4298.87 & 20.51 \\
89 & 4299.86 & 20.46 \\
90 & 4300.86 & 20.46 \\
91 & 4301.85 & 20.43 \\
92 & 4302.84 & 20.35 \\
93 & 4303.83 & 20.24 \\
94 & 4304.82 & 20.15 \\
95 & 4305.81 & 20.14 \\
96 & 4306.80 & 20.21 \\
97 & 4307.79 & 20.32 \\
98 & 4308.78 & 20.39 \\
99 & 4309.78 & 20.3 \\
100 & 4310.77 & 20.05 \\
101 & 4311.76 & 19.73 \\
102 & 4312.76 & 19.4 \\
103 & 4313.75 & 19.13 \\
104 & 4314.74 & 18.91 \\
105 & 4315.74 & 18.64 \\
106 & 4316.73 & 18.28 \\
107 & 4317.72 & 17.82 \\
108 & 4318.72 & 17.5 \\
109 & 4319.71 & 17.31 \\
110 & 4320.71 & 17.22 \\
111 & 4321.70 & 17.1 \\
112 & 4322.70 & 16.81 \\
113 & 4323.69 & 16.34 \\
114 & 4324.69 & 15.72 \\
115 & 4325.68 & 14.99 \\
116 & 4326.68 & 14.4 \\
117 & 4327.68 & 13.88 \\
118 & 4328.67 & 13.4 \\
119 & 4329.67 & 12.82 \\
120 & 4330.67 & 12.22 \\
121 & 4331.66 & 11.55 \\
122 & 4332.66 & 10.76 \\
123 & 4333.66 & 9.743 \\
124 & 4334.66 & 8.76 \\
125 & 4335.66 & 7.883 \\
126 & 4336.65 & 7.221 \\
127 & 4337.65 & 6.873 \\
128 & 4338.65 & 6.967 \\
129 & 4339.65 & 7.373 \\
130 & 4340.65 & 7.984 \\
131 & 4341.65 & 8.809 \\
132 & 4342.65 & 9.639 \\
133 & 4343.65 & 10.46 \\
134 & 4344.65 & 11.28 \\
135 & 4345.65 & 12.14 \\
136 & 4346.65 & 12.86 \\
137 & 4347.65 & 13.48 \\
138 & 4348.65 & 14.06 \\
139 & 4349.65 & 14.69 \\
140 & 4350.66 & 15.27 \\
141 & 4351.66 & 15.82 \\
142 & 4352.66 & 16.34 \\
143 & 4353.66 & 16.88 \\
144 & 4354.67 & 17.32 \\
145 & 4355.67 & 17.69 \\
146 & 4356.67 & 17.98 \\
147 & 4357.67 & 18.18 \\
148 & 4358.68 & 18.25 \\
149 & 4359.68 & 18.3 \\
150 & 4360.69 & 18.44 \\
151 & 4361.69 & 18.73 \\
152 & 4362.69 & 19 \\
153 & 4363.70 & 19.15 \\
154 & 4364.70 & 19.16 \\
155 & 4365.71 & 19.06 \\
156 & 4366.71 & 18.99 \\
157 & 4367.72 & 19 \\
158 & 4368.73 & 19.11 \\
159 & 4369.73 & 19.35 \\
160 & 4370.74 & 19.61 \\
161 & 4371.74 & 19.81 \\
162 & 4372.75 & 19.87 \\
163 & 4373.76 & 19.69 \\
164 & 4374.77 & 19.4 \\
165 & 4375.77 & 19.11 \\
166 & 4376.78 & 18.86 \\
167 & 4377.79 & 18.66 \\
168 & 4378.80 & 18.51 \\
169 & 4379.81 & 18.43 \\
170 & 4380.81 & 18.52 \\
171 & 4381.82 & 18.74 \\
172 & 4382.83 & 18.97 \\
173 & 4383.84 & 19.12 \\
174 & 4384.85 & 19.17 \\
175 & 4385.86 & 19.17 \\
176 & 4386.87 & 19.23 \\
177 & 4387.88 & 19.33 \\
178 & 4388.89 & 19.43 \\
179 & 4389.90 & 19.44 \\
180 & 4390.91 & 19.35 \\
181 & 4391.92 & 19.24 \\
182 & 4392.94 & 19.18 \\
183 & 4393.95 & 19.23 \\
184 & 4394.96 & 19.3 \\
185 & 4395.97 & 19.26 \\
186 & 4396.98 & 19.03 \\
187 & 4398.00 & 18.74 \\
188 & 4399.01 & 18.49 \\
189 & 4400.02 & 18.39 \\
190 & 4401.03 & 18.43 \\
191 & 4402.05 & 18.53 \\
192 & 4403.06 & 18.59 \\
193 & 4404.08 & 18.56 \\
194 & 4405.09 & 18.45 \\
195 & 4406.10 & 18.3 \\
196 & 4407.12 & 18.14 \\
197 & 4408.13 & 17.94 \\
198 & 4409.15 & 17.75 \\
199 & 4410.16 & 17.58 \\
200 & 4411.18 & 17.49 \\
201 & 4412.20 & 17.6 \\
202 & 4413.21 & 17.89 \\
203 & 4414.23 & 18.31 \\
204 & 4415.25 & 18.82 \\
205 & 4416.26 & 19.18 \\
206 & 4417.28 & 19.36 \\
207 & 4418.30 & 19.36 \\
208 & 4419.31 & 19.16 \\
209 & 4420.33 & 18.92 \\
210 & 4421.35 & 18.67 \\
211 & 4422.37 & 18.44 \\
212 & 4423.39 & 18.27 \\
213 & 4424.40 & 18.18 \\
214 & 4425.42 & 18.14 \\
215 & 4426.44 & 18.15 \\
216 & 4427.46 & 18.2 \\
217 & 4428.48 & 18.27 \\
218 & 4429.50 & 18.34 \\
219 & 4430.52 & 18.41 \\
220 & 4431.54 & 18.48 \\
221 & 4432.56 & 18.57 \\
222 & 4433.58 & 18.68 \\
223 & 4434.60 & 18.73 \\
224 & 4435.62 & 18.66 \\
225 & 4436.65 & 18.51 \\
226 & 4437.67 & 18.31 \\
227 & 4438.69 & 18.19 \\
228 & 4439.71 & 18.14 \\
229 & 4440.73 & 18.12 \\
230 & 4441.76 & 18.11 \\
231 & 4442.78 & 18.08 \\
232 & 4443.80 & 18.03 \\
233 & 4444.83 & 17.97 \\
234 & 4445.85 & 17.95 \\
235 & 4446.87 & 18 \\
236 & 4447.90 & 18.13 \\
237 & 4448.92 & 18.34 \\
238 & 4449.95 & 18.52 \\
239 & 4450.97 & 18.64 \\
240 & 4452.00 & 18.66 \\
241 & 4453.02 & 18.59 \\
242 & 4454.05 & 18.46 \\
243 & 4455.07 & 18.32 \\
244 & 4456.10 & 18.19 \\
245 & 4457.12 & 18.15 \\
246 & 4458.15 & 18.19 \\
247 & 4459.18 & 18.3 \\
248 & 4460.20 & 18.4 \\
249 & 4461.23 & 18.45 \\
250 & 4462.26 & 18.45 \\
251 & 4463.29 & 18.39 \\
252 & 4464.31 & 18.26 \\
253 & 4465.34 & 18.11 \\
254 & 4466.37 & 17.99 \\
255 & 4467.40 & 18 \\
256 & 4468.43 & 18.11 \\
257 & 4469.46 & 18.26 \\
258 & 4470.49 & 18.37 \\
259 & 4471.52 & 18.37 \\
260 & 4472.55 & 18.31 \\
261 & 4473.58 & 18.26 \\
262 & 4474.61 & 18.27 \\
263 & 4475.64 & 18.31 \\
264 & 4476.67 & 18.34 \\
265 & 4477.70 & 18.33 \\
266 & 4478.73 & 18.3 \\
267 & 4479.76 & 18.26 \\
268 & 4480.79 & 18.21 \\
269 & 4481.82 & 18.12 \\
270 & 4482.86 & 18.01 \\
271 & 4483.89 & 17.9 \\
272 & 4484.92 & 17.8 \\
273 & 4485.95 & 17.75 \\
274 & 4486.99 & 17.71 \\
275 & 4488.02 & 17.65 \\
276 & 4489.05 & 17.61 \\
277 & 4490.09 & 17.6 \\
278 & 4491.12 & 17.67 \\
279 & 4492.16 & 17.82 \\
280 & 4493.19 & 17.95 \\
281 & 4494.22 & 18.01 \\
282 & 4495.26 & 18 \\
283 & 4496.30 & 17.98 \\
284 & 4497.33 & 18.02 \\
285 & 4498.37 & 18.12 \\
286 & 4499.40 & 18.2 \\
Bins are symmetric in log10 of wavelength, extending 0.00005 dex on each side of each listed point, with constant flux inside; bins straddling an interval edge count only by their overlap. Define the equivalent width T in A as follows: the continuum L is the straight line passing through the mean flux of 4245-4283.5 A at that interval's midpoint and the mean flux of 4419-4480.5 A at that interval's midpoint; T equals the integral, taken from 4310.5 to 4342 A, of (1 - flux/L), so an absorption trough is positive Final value 9.5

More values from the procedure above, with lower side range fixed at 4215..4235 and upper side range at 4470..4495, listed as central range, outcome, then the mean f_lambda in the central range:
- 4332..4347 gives 7.90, 9.24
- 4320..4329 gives 1.86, 15.6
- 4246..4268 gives -0.58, 20.9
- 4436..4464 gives 0.15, 18.3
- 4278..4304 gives -0.51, 20.4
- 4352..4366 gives 0.87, 18.1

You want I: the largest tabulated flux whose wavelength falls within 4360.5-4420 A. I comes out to 19.87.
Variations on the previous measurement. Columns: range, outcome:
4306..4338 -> 20.39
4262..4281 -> 21.45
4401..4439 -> 19.36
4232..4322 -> 21.46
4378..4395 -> 19.44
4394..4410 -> 19.3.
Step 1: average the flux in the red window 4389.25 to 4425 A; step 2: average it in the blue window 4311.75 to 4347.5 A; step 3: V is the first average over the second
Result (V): 1.40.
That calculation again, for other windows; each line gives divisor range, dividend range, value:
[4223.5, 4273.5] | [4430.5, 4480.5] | 0.88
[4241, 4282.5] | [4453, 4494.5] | 0.88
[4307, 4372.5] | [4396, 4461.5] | 1.18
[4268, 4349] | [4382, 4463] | 1.08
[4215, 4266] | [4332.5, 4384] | 0.75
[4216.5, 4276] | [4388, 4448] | 0.89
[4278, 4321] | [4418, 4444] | 0.92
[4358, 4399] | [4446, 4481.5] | 0.96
